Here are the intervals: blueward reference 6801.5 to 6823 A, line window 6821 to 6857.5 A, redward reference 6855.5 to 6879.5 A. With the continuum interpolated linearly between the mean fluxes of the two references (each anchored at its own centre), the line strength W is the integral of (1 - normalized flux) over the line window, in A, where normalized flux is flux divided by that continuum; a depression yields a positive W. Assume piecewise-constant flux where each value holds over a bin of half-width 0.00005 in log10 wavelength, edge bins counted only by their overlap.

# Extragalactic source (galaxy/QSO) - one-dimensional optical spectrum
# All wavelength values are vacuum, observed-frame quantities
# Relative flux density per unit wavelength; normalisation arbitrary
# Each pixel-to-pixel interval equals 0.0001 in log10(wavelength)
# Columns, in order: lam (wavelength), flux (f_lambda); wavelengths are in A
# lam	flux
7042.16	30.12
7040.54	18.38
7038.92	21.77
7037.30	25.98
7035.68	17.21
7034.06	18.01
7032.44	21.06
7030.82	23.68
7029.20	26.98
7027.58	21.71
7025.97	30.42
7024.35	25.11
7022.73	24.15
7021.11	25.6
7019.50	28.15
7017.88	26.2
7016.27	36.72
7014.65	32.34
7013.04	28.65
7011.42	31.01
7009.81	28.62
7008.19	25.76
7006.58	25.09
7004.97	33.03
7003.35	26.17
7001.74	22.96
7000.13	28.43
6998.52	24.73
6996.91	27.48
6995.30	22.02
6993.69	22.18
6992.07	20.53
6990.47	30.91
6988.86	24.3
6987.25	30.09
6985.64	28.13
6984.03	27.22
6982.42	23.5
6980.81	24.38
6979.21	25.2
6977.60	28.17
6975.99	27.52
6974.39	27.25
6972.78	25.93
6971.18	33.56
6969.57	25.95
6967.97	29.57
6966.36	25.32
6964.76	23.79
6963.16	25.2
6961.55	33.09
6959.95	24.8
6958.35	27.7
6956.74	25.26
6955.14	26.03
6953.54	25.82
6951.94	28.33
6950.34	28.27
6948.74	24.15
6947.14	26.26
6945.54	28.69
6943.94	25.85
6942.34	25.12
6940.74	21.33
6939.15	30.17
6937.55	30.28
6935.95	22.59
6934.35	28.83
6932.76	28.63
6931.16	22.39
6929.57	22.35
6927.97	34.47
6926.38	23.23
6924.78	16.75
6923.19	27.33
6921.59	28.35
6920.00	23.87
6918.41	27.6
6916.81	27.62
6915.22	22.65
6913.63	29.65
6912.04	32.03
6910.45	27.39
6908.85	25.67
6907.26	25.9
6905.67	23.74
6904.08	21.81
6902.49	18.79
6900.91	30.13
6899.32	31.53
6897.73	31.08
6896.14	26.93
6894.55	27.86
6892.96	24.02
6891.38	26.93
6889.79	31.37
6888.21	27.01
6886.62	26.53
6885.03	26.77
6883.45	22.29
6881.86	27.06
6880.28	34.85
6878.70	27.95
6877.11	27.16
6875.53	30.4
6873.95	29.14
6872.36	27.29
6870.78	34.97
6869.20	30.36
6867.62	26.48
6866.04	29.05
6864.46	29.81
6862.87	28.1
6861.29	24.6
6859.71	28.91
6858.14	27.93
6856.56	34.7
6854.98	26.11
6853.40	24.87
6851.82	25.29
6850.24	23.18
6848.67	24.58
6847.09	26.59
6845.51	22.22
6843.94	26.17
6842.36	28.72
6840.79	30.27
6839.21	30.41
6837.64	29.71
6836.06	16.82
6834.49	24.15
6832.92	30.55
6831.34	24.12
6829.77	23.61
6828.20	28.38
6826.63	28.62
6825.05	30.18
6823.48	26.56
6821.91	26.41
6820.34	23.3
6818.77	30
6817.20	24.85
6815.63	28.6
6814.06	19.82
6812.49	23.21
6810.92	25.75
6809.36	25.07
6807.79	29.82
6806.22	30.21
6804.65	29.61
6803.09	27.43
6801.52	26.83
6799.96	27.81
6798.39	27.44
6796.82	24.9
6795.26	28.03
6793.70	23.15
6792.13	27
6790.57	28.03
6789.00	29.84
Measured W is 1.50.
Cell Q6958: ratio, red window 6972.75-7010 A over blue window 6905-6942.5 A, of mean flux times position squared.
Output 1.02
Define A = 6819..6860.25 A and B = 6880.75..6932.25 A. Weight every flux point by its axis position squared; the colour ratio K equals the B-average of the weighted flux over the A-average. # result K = 1.01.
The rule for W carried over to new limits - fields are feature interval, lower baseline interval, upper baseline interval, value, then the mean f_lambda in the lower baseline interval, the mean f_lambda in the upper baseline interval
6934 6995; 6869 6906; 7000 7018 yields 4.1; 27.8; 28.9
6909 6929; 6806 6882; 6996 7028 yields 0.6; 27.3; 27.7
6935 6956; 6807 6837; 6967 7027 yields 0.3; 25.8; 27.2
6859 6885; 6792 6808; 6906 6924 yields -1.4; 27.4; 27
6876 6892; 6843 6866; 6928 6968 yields -0.7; 26.7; 26.5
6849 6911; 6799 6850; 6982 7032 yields -2.1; 26.5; 26.8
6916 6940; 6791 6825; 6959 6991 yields 0.6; 26.6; 27.2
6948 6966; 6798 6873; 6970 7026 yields 0.4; 27.1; 27.1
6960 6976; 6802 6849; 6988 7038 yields -0.9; 26.5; 26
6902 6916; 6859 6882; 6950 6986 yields 1.4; 29.1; 26.9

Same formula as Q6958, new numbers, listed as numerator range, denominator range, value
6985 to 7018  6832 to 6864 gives 1.07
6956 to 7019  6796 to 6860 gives 1.07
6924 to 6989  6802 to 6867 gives 1.03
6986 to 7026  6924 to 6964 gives 1.05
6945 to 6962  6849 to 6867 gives 1.01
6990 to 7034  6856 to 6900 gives 0.96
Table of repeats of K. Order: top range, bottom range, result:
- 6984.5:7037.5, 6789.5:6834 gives 1.04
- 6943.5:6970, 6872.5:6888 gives 0.98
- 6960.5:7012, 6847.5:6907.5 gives 1.00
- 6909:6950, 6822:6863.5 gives 1.01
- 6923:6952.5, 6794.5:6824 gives 1.01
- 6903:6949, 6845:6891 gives 0.95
